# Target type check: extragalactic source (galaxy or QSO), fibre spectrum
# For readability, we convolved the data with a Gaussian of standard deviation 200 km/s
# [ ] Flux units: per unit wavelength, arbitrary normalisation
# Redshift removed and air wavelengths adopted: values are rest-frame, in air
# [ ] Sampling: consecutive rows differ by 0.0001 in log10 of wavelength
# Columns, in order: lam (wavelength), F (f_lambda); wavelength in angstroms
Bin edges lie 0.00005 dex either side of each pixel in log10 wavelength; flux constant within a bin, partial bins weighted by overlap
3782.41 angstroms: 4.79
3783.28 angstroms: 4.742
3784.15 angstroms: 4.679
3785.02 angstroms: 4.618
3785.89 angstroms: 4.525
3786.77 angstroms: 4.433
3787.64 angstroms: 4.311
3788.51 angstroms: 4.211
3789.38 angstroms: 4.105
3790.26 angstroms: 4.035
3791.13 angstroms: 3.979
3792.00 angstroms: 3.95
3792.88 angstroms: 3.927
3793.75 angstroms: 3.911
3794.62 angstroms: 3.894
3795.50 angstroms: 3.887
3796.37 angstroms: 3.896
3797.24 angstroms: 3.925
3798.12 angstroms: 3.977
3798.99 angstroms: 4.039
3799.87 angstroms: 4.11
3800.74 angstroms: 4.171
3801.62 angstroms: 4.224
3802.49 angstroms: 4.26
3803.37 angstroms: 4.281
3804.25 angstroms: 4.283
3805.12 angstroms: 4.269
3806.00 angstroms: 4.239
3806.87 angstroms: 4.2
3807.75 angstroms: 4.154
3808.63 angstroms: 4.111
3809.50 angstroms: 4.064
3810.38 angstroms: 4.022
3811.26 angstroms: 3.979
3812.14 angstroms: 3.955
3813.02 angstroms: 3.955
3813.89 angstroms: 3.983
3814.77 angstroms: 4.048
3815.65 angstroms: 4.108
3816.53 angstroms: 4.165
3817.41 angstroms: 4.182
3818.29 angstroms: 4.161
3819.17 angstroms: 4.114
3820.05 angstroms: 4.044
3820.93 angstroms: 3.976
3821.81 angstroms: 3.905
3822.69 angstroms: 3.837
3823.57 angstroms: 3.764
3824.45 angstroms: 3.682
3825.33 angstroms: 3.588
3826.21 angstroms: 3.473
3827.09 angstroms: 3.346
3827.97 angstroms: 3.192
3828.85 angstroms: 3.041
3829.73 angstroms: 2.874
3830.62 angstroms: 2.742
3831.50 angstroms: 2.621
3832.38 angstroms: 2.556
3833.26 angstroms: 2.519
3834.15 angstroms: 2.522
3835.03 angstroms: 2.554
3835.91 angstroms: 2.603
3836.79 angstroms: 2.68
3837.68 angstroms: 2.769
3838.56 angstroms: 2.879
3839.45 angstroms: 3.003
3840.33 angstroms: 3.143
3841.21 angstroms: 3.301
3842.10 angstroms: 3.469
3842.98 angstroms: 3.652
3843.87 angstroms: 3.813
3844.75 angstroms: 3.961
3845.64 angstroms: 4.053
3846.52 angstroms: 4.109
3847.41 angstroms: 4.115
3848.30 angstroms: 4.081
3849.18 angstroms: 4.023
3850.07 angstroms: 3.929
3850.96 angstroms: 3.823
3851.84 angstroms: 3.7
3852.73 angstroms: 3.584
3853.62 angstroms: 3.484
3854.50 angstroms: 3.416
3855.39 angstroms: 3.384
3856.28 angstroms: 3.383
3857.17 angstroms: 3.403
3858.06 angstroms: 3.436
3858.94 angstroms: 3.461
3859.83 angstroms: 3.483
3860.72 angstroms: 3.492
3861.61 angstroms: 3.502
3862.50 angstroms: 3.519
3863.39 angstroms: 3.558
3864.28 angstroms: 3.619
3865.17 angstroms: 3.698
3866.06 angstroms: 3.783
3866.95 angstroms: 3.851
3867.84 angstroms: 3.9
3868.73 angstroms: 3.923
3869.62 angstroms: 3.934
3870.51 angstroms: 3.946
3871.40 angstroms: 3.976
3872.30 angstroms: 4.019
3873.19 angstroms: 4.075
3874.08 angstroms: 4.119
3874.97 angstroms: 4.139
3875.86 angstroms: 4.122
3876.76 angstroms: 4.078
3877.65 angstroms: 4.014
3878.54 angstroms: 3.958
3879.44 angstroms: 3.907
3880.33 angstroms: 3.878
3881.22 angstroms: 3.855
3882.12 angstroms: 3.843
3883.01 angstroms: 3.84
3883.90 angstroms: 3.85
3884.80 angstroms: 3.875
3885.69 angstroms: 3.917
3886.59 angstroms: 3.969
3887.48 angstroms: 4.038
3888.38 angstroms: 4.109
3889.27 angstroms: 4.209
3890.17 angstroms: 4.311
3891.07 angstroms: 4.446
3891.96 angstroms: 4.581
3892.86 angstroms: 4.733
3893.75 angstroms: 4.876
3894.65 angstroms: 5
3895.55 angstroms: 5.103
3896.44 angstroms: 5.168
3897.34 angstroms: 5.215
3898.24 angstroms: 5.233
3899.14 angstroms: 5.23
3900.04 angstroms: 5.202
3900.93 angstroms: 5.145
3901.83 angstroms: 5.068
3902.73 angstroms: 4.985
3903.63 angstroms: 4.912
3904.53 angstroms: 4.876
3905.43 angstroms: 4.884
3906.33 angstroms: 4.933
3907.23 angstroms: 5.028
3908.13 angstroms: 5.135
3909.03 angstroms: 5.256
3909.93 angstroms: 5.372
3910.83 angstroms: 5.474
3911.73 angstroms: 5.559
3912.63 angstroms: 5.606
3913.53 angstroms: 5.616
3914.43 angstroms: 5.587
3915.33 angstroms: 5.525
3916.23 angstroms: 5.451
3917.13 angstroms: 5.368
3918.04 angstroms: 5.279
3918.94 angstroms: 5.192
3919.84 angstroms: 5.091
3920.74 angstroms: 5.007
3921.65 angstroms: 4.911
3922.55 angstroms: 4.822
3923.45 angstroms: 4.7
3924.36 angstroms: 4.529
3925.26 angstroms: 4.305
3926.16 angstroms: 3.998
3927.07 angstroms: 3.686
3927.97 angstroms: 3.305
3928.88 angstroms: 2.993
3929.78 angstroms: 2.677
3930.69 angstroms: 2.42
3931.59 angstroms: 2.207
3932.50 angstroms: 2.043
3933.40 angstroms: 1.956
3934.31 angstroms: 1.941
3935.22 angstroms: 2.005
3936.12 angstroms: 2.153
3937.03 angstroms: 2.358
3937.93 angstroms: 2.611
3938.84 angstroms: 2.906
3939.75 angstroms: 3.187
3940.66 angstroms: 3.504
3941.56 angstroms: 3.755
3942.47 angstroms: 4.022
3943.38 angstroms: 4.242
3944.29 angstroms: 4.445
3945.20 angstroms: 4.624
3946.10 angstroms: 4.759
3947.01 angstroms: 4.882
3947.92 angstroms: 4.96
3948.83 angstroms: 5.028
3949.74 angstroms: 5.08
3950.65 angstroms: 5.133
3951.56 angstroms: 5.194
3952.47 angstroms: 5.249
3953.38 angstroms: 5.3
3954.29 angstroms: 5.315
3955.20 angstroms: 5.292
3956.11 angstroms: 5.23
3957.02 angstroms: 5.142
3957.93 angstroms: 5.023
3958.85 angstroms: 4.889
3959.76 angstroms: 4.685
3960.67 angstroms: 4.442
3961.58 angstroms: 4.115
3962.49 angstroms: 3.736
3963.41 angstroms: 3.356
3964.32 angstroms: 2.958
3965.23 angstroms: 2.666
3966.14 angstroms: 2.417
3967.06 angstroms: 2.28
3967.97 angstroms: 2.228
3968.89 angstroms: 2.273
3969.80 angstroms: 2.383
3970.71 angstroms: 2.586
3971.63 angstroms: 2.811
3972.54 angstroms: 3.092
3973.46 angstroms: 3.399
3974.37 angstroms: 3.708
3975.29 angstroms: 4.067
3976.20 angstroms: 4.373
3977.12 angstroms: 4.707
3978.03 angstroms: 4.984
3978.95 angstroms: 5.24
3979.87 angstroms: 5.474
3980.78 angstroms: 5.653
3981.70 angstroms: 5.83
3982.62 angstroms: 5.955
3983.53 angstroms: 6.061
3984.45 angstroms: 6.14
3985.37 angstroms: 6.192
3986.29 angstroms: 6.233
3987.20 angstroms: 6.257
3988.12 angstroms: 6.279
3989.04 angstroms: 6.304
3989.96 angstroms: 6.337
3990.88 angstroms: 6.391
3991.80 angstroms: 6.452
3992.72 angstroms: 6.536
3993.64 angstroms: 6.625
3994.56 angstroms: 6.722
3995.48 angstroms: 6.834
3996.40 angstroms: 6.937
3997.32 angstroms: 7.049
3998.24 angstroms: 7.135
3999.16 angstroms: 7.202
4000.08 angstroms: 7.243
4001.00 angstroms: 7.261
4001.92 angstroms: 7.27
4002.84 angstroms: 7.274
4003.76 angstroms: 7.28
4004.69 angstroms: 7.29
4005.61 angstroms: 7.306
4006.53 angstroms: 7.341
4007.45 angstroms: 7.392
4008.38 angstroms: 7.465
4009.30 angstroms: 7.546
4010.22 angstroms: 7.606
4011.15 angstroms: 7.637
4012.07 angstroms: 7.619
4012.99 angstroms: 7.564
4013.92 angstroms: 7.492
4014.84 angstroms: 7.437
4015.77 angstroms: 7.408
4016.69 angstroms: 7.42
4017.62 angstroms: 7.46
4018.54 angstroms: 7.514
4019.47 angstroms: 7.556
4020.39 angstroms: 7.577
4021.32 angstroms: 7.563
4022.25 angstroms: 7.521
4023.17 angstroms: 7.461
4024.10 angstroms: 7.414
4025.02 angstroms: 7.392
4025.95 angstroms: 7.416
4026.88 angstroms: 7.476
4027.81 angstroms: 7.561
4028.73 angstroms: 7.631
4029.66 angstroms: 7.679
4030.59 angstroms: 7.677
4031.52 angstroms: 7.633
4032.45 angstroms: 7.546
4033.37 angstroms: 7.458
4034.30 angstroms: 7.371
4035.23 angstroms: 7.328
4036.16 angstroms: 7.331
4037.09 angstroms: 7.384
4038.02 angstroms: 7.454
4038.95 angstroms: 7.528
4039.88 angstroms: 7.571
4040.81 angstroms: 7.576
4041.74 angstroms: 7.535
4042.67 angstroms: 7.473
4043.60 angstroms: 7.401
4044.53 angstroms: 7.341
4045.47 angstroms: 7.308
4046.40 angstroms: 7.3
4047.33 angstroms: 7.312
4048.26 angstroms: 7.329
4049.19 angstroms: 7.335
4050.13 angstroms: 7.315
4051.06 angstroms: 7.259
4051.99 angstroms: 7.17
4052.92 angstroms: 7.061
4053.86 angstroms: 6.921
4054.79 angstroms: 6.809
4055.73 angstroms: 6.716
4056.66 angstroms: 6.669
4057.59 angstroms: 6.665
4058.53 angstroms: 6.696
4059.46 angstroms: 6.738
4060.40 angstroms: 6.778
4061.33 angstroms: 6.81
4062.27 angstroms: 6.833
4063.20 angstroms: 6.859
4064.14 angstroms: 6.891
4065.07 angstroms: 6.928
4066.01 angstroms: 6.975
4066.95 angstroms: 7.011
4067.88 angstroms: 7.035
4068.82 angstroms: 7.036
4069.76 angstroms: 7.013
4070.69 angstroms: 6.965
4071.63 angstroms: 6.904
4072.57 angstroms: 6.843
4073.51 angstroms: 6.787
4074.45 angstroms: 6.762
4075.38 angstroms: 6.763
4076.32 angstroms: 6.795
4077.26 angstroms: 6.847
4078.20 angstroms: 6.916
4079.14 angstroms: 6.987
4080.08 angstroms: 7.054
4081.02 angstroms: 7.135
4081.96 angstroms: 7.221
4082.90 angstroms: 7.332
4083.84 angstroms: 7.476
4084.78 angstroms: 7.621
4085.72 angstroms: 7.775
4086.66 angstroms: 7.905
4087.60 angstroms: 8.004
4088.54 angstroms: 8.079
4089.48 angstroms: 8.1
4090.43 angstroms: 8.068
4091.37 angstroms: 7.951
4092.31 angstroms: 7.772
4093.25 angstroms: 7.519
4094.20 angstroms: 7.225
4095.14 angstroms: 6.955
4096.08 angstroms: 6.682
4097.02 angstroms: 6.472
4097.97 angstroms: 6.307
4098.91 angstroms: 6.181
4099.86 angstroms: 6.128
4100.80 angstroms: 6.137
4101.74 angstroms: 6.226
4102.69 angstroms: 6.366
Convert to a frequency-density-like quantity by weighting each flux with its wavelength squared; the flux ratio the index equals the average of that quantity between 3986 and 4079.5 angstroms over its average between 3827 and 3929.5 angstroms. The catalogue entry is 1.9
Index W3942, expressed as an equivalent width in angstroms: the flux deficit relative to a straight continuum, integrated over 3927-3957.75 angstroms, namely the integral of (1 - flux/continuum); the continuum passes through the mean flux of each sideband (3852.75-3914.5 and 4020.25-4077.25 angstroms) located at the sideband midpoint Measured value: 8.9 angstroms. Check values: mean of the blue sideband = 4.32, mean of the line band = 3.83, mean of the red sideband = 7.19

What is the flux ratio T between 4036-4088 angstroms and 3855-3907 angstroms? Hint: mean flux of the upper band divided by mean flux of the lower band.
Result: 1.70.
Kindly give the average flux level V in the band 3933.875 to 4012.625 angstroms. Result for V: 5.11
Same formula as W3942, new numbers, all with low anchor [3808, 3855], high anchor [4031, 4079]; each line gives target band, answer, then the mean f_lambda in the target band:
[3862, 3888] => 2.12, 3.9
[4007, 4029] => -3.34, 7.5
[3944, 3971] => 6.51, 4.2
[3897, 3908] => -0.88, 5.06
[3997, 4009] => -1.91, 7.28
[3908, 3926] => -0.96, 5.17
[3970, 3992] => 2.99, 5.14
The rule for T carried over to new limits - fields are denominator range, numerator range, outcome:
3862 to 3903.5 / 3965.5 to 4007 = 1.30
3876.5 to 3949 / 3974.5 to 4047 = 1.62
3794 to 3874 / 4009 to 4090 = 1.97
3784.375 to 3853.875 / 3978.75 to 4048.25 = 1.89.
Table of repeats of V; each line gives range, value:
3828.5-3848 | 3.14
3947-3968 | 4.39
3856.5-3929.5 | 4.43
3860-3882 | 3.86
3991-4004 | 6.97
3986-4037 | 7.24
